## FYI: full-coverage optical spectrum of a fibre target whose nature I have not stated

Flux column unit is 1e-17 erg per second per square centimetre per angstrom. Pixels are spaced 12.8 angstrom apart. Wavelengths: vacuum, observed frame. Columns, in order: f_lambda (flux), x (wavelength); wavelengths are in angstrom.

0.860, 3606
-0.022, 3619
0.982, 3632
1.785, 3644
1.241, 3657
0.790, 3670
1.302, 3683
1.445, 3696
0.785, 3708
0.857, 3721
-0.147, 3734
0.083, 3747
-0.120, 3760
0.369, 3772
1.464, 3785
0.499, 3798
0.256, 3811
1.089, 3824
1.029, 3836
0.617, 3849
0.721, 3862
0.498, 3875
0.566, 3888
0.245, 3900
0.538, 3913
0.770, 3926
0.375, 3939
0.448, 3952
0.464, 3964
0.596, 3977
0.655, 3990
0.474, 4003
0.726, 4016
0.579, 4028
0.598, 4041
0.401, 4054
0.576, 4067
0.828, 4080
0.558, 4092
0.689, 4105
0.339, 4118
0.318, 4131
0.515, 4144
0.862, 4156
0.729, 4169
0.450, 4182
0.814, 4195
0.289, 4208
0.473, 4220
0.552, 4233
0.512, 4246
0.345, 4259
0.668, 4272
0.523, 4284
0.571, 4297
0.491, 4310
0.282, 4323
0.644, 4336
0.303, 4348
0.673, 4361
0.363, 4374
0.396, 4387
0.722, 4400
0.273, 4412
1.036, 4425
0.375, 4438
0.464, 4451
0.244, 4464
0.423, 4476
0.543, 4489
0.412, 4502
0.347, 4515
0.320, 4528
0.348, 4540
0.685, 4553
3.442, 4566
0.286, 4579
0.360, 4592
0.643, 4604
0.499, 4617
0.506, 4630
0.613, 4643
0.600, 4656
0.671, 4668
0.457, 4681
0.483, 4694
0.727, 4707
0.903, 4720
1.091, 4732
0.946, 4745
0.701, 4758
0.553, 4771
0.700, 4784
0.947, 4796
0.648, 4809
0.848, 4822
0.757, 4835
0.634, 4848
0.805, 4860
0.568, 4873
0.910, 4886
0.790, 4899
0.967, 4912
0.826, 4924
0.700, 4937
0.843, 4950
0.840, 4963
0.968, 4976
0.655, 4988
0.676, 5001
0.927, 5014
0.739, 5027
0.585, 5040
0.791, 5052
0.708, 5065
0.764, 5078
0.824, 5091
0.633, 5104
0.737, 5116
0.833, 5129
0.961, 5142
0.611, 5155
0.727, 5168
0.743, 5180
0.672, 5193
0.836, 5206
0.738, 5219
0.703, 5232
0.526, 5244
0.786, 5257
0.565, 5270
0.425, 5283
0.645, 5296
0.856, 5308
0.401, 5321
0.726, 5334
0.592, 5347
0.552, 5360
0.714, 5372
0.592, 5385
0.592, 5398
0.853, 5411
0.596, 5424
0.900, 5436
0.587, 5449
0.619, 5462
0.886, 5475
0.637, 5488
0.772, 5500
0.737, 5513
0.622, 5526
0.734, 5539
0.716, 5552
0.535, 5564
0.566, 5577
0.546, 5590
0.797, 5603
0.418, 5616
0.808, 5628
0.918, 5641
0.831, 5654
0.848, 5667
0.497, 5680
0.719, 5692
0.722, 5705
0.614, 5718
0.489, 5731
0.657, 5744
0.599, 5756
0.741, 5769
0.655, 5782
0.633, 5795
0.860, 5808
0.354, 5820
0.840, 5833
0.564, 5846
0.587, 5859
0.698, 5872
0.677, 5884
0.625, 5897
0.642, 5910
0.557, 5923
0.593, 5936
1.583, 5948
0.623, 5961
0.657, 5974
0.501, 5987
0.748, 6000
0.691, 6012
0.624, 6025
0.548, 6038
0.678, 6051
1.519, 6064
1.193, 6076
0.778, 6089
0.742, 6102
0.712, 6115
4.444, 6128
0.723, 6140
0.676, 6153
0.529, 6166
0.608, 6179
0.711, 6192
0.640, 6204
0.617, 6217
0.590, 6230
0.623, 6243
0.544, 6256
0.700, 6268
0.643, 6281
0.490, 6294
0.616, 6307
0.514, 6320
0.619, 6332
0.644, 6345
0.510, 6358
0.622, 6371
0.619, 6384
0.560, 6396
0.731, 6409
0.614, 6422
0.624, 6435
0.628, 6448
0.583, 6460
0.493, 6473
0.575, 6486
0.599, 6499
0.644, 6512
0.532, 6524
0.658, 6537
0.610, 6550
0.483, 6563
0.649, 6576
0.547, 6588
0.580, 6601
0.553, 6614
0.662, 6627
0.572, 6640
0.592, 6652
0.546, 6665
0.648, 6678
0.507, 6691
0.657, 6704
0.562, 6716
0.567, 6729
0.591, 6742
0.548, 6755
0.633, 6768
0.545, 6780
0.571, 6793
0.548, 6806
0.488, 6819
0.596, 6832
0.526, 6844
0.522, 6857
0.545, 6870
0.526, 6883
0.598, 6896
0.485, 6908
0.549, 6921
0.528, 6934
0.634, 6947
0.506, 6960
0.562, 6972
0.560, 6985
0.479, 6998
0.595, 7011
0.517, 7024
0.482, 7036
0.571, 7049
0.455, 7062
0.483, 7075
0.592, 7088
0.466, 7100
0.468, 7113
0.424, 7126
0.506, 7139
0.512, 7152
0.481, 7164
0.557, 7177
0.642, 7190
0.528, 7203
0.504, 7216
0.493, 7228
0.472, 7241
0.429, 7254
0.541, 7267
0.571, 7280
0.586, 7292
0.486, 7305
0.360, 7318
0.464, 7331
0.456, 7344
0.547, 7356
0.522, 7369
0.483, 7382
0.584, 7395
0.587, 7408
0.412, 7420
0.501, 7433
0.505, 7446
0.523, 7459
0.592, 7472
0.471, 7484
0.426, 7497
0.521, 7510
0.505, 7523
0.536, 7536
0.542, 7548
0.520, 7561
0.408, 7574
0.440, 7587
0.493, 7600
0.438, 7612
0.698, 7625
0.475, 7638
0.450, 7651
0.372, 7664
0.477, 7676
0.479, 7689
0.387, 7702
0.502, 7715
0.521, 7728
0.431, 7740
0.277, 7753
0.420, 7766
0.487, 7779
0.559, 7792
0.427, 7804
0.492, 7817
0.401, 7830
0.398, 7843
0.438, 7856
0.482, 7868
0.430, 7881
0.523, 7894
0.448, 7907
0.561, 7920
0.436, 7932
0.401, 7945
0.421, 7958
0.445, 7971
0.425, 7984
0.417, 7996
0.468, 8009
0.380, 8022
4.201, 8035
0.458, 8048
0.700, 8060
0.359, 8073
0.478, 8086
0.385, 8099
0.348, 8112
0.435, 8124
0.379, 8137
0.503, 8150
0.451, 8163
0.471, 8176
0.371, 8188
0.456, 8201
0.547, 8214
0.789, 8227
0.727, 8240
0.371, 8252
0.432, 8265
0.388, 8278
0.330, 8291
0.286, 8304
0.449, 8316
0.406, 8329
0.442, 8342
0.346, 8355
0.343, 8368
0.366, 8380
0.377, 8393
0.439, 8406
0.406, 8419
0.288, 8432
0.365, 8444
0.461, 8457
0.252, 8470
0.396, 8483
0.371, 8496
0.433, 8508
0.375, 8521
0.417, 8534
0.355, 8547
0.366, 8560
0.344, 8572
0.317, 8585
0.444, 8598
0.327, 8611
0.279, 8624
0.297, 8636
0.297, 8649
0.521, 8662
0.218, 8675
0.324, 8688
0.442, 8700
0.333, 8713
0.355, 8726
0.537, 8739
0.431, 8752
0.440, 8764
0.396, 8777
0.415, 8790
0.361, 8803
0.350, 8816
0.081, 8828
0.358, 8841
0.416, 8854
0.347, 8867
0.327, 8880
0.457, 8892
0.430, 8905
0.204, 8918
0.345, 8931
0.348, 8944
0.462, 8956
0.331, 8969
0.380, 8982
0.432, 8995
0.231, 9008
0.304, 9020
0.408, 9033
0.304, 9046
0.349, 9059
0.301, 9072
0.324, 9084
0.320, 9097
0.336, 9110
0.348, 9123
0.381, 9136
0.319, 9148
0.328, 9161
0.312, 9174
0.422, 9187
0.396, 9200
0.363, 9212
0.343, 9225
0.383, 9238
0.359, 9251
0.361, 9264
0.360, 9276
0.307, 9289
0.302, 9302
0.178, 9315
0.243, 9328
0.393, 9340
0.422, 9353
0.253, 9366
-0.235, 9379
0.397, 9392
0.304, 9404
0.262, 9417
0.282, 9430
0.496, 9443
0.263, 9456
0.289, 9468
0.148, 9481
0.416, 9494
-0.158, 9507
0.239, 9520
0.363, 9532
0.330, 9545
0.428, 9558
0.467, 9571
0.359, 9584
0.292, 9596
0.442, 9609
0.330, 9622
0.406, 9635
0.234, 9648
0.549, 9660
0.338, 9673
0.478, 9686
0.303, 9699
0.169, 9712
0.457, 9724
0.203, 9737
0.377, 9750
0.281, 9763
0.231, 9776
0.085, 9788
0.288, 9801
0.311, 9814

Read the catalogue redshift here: 0.224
